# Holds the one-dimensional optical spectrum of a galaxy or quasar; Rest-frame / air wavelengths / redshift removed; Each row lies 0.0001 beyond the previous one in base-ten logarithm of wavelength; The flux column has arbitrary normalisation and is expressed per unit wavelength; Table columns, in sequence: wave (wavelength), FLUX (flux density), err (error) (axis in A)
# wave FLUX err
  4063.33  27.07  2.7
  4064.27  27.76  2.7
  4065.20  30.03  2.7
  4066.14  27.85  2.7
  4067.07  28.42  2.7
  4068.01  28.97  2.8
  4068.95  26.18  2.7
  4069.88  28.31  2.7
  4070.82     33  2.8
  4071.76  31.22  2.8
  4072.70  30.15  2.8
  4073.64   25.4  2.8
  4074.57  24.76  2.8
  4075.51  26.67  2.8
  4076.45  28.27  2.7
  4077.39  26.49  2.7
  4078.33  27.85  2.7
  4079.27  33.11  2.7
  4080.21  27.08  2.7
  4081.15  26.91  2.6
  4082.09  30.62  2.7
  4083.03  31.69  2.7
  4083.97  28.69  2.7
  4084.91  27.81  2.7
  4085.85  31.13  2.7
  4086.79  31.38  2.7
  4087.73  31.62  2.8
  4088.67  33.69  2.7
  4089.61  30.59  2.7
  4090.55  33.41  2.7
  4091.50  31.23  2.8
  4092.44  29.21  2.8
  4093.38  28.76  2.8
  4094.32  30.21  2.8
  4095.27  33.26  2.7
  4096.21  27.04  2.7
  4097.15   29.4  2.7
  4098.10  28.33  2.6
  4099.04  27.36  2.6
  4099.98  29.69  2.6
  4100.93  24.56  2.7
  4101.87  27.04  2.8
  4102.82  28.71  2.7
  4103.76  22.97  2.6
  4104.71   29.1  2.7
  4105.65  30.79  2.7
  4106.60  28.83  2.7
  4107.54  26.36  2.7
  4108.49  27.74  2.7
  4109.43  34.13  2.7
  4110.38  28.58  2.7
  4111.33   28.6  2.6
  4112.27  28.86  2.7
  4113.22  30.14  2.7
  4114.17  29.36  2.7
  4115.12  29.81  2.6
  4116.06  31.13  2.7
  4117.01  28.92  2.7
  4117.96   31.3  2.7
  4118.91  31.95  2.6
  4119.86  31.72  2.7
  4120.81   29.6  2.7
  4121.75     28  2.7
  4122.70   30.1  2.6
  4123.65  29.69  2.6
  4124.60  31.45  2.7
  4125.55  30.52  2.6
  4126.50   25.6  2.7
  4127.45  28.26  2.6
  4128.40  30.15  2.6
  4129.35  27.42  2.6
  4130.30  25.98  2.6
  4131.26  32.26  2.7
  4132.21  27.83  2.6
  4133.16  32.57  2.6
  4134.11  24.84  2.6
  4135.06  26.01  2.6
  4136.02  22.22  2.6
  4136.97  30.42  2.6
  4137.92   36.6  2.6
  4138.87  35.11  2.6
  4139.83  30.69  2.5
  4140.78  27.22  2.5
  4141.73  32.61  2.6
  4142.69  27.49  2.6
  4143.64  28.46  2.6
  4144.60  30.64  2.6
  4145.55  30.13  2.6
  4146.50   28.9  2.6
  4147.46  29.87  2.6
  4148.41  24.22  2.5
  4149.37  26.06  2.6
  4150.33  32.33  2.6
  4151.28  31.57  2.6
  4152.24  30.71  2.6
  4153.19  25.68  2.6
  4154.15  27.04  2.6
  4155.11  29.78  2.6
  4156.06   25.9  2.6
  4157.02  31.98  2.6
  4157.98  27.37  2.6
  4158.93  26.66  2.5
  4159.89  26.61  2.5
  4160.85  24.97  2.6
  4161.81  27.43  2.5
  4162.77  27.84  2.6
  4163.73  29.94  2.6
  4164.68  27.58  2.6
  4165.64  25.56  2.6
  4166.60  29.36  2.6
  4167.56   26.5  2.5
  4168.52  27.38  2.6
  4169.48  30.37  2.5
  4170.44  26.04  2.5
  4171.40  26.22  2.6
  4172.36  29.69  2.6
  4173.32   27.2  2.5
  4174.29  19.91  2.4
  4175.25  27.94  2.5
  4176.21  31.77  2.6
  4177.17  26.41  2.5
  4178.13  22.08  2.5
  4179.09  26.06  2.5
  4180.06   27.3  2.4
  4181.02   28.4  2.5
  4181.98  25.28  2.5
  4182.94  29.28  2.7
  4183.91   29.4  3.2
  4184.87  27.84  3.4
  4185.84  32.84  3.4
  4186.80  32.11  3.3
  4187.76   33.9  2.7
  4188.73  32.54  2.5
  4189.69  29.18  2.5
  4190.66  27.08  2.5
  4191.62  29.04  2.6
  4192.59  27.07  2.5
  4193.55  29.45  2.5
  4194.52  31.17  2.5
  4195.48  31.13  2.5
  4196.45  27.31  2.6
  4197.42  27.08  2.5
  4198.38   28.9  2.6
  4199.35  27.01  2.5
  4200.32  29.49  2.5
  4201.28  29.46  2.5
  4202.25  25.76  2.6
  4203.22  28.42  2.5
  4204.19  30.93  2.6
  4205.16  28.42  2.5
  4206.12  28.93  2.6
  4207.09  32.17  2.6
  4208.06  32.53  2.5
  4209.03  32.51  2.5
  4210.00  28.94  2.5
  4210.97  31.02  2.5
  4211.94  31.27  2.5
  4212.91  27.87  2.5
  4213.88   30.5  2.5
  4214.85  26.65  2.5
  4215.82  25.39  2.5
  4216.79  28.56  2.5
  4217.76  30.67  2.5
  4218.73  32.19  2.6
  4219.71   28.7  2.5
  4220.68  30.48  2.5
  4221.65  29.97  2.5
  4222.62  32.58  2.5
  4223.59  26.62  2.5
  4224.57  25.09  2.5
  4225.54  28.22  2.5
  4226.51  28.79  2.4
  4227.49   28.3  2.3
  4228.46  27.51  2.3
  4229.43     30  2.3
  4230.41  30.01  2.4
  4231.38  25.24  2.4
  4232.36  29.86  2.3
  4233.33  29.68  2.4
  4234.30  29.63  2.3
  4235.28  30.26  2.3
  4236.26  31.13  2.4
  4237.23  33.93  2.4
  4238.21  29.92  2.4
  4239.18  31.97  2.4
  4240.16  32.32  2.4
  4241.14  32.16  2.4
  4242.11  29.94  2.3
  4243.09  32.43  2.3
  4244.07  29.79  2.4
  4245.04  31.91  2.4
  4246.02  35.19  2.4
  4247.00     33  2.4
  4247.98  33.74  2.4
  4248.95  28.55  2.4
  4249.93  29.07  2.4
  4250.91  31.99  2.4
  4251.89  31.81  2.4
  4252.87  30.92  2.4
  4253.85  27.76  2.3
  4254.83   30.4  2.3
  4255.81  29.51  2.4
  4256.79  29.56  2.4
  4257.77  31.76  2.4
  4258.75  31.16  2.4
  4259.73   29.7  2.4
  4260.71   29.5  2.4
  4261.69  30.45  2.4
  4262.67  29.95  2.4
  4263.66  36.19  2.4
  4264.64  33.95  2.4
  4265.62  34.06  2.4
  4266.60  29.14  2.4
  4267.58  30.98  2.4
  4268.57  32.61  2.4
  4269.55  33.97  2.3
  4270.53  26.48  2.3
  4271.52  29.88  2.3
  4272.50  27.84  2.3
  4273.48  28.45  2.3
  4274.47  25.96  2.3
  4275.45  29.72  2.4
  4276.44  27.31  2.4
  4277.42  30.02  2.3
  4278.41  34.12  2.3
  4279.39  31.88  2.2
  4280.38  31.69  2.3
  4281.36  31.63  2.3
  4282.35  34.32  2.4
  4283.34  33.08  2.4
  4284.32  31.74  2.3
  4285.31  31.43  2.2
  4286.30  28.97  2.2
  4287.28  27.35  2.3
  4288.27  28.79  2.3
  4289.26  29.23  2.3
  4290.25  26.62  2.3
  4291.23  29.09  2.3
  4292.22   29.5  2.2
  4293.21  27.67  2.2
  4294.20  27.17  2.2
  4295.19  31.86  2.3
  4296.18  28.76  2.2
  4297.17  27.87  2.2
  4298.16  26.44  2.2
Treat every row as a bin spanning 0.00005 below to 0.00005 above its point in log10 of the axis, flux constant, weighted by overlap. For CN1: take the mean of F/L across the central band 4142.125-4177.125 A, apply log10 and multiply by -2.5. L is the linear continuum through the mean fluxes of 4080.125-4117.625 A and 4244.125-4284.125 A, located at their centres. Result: 0.08 mag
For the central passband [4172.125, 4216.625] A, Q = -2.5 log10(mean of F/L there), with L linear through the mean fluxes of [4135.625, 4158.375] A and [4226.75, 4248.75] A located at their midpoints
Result 0.05 mag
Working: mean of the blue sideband 29.3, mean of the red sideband 30.8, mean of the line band 28.8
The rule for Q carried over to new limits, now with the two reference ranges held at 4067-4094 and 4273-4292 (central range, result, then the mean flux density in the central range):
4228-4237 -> 0.018 mag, 29.4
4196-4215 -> 0.019 mag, 29.3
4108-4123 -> -0.017 mag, 30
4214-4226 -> 0.039 mag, 28.8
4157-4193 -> 0.067 mag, 28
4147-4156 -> 0.044 mag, 28.5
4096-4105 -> 0.080 mag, 27.4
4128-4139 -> 0.018 mag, 29.1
